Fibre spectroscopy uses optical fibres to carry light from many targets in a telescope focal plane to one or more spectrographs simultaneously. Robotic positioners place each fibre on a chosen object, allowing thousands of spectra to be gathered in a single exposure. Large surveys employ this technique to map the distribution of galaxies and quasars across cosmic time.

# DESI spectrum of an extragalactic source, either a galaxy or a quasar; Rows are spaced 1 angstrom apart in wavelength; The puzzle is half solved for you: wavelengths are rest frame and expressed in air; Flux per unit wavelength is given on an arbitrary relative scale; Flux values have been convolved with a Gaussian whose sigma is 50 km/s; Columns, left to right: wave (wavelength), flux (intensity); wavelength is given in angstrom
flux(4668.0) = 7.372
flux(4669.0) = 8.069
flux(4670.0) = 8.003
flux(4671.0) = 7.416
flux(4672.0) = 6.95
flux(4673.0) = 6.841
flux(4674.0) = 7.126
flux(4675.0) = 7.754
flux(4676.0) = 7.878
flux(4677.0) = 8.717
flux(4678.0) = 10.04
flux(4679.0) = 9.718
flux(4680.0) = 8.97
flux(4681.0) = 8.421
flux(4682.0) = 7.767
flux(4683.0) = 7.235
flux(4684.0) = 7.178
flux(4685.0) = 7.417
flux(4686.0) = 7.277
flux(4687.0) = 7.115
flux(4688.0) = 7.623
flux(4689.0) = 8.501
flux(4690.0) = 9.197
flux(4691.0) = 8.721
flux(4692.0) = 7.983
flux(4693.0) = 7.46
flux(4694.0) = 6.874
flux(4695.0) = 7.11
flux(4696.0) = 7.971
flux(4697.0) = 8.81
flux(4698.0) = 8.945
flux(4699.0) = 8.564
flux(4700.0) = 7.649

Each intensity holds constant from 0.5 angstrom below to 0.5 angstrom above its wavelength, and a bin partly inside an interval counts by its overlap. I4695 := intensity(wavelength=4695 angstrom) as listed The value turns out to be 7.11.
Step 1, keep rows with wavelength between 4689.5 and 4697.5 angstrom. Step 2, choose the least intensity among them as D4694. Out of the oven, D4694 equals 6.874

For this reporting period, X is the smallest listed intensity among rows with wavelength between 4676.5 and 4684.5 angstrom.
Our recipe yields 7.178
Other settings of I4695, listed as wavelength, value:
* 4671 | 7.416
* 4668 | 7.372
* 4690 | 9.197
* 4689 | 8.501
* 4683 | 7.235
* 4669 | 8.069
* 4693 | 7.46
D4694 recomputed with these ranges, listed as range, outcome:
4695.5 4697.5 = 7.971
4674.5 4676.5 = 7.754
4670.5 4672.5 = 6.95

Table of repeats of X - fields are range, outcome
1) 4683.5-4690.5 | 7.115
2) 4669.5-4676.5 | 6.841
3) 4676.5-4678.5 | 8.717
